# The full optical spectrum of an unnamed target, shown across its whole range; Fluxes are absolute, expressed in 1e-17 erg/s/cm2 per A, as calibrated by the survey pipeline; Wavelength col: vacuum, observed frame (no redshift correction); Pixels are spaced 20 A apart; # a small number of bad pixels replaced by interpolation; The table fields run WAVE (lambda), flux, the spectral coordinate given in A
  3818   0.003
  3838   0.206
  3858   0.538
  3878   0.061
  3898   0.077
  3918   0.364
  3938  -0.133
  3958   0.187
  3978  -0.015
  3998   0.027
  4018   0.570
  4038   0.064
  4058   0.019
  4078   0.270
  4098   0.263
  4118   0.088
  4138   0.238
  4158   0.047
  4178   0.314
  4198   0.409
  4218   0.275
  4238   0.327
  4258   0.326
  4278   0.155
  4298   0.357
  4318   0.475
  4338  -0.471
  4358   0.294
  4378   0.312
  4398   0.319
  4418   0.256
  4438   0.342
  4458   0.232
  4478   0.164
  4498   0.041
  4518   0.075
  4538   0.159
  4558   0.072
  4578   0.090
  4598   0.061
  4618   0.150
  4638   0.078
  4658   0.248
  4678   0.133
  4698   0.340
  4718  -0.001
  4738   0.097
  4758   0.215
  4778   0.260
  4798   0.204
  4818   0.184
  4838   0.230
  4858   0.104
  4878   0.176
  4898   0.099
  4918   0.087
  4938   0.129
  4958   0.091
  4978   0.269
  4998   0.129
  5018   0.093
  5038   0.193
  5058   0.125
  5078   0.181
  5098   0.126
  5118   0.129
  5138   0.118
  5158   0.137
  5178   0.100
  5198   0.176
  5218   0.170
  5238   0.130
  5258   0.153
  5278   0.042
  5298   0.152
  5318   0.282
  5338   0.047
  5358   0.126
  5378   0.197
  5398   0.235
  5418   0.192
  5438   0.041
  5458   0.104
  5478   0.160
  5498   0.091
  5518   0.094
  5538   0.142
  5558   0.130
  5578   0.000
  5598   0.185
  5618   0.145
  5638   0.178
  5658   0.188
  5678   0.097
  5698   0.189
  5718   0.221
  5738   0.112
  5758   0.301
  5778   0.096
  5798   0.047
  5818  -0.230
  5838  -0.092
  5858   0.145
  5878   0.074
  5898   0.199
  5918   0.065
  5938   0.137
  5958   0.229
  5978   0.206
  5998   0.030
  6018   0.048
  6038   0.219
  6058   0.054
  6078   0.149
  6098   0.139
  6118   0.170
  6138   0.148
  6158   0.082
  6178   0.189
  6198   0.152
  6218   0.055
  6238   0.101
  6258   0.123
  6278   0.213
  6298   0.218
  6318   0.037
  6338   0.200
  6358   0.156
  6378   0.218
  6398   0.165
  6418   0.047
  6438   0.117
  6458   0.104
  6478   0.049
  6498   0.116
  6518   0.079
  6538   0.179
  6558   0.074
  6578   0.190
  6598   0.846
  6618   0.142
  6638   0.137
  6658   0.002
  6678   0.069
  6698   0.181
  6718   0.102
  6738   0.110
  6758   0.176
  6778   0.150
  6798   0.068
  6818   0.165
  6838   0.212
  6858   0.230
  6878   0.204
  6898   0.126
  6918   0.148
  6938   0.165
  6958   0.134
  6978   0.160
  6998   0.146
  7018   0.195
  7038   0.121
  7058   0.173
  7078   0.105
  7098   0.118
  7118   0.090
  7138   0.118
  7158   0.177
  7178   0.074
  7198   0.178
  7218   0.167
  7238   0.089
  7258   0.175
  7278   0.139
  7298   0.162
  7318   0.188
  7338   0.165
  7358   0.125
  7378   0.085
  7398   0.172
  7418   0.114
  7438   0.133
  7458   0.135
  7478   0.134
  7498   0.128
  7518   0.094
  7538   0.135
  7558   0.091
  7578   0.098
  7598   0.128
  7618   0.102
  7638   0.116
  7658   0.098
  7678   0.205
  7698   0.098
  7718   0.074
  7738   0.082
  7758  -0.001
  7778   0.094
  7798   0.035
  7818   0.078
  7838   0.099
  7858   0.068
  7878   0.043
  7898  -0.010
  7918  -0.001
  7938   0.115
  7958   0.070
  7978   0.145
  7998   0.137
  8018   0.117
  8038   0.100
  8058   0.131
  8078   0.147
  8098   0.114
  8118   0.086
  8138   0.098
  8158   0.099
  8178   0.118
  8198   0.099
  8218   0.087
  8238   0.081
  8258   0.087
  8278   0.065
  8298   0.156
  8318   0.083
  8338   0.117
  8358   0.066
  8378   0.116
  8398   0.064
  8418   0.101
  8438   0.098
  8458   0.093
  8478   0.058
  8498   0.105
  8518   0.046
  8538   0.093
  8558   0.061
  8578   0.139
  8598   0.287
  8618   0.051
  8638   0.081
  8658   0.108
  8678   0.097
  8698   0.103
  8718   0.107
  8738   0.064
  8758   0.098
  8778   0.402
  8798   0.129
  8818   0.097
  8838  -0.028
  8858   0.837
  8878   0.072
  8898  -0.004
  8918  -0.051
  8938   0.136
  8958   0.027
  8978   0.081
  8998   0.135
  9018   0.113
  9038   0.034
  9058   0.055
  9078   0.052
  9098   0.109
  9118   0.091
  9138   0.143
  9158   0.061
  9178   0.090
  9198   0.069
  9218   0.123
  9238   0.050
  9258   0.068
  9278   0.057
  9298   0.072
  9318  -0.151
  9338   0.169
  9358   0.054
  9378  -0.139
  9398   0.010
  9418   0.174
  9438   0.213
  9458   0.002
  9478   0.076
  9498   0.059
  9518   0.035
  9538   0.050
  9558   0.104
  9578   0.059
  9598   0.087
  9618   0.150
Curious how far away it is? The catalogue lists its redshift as 0.769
